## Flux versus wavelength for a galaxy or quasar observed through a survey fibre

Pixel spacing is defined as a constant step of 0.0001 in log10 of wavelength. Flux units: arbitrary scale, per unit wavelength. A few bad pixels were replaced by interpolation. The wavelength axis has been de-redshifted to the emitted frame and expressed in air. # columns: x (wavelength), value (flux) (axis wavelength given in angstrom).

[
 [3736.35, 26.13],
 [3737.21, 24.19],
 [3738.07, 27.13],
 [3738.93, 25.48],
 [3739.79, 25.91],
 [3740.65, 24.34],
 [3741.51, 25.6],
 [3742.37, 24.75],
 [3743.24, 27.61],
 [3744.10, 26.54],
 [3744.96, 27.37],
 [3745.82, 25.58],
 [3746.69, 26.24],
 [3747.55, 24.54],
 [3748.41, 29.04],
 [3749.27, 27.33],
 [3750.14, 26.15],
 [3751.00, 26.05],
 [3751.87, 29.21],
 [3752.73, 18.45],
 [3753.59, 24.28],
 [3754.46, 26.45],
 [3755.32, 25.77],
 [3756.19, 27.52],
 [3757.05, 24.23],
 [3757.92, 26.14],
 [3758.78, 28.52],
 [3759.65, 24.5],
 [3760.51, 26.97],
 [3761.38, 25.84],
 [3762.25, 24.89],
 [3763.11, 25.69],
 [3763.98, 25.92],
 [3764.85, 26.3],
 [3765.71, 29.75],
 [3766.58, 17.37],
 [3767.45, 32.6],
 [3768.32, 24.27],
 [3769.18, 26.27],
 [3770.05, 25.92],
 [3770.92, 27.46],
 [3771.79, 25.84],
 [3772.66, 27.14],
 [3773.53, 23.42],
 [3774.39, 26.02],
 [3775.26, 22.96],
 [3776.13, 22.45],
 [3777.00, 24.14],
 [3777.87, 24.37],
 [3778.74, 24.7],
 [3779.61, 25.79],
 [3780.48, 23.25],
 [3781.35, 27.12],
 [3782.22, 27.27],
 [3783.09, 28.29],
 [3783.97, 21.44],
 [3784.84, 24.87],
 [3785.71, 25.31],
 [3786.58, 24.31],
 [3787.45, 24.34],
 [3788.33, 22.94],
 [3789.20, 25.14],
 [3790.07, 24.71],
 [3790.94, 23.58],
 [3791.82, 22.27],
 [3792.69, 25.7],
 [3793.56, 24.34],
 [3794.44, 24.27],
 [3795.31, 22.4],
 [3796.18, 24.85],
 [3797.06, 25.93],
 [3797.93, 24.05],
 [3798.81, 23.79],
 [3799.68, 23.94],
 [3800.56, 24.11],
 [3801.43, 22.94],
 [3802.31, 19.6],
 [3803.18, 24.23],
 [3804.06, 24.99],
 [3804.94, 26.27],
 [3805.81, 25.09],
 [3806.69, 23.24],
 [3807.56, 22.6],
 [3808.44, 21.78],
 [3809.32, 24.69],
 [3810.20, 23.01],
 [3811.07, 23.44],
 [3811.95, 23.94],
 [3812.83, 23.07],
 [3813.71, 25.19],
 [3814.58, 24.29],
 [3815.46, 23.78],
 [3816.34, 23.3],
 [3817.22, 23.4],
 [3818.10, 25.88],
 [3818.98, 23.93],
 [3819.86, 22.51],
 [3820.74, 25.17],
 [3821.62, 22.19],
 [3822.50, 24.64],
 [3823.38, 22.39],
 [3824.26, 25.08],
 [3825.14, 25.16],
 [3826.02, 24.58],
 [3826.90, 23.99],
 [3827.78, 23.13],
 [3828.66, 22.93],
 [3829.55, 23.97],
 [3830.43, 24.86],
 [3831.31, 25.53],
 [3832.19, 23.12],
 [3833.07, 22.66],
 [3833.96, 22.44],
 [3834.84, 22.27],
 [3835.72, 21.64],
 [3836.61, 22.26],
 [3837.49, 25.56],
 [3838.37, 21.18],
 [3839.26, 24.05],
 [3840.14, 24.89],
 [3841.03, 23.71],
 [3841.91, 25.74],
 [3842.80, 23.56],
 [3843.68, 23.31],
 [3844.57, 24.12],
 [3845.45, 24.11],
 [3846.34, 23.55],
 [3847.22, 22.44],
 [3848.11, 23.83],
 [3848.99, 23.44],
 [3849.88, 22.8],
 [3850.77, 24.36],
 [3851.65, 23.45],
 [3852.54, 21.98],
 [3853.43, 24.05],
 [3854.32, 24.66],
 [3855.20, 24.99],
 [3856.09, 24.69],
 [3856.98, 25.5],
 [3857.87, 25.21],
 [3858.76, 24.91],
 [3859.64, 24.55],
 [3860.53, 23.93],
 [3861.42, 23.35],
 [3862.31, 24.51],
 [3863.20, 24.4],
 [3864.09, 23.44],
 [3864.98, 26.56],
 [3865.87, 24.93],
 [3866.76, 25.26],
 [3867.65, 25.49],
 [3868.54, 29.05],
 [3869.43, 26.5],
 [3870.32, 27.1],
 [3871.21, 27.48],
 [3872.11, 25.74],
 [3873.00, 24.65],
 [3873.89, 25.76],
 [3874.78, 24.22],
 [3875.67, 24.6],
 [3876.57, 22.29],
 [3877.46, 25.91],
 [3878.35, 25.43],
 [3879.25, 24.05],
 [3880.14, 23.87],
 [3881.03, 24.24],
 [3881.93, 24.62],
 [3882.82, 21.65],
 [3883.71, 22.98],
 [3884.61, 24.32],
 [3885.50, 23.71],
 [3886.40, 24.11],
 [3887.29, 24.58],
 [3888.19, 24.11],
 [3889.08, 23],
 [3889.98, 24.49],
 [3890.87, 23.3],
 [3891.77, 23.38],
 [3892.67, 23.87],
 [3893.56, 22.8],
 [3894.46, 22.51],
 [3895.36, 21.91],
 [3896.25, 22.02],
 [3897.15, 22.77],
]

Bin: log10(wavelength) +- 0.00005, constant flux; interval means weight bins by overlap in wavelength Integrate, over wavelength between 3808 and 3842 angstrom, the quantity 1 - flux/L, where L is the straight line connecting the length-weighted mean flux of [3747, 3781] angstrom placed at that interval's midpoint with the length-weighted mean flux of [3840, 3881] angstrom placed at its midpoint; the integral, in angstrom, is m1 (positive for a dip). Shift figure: 1.72 angstrom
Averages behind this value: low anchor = 25.6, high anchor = 24.6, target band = 23.7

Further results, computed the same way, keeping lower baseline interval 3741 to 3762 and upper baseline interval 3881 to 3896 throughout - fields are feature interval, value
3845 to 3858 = 0.1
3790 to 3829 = 1.7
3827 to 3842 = 0.6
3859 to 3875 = -1.0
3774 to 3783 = 0.2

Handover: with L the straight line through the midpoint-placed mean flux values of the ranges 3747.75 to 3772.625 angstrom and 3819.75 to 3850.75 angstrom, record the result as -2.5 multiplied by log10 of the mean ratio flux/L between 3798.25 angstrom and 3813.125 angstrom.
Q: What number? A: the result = 0.05 mag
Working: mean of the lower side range 26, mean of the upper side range 23.6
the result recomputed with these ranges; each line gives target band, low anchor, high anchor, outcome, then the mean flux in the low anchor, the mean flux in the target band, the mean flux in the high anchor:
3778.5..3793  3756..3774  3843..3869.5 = 0.039 mag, 26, 24.8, 24.4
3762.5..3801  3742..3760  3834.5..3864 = 0.018 mag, 26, 24.9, 23.9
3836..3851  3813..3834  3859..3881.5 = 0.035 mag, 23.9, 23.7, 25.1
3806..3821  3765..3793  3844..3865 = 0.039 mag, 25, 23.7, 24.1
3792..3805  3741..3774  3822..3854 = 0.035 mag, 26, 24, 23.6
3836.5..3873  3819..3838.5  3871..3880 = -0.010 mag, 23.6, 24.5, 24.9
